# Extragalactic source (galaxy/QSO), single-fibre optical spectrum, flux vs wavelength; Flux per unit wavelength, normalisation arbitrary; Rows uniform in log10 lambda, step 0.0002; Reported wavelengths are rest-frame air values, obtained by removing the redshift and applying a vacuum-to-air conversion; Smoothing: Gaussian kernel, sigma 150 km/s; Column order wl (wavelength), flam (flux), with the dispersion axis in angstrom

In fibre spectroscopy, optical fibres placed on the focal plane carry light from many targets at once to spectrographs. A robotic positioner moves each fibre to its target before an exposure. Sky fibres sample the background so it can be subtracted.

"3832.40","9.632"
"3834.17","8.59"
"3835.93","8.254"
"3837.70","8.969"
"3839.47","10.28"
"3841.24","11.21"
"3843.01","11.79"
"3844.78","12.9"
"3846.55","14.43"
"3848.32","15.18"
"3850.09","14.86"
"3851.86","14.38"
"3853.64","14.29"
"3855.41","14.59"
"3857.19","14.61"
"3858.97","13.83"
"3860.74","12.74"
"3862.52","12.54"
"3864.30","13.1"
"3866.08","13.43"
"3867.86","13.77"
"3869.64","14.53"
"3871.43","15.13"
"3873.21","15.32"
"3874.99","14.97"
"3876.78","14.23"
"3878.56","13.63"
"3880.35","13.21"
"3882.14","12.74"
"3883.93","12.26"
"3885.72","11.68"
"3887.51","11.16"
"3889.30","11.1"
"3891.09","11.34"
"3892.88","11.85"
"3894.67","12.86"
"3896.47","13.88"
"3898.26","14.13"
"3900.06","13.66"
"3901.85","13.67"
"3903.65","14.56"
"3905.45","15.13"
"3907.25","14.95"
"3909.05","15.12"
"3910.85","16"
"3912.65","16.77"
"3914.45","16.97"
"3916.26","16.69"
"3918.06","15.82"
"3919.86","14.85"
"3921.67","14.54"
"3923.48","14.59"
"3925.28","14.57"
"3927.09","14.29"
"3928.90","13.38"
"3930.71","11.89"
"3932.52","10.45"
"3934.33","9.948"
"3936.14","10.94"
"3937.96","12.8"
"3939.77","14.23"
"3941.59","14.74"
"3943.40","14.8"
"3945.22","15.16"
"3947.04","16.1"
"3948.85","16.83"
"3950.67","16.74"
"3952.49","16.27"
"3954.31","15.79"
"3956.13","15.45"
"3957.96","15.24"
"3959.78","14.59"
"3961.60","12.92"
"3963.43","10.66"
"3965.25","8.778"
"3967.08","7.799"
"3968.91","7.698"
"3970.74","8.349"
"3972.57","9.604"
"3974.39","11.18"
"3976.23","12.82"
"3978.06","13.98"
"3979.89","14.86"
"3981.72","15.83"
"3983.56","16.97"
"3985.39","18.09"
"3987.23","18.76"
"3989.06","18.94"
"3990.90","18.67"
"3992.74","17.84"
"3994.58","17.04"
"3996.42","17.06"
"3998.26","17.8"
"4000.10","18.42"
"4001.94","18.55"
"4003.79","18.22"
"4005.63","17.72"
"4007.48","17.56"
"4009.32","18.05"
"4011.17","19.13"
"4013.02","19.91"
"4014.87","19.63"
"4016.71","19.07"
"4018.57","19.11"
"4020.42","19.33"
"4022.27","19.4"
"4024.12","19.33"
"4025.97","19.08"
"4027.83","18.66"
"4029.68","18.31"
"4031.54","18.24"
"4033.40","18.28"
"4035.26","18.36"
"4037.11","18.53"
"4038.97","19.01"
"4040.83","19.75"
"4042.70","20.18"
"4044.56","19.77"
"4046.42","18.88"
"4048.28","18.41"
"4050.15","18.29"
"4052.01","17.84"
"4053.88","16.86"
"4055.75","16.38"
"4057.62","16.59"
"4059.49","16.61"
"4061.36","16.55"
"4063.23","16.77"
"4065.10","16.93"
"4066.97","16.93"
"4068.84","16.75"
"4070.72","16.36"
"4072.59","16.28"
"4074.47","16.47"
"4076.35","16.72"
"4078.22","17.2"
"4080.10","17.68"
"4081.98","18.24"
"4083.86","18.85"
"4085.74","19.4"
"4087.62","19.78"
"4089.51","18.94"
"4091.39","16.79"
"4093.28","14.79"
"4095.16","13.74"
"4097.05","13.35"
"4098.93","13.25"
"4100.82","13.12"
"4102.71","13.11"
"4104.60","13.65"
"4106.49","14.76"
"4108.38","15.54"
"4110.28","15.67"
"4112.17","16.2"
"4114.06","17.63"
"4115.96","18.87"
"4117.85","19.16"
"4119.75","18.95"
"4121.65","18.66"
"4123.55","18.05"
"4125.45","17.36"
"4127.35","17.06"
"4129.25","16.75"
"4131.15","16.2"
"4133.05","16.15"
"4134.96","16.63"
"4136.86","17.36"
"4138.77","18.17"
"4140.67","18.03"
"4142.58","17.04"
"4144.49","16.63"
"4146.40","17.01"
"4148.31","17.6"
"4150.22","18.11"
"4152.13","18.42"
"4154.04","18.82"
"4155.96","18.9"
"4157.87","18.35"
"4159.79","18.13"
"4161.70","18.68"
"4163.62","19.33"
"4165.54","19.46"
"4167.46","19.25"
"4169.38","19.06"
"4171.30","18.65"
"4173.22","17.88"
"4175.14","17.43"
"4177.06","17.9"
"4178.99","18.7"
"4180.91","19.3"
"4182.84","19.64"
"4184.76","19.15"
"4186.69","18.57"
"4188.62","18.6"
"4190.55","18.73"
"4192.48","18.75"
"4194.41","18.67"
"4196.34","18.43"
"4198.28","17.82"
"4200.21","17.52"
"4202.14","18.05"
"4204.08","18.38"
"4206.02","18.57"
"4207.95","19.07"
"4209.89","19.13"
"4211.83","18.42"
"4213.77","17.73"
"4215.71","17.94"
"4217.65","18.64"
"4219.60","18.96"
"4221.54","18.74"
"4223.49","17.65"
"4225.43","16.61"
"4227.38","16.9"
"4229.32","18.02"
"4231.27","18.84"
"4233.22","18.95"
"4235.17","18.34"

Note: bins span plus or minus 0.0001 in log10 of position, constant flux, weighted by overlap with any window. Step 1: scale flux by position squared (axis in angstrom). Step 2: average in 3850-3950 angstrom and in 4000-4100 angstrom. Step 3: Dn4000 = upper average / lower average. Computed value 1.38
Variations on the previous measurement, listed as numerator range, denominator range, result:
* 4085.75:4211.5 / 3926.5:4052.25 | 1.18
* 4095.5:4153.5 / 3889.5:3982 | 1.34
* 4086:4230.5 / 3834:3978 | 1.50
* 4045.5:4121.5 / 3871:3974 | 1.34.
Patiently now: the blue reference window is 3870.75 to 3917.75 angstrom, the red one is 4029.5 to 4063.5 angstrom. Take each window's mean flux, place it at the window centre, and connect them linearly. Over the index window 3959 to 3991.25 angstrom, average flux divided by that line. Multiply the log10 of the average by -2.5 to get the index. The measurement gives 0.22 mag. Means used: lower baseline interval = 14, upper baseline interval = 18.1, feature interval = 13.3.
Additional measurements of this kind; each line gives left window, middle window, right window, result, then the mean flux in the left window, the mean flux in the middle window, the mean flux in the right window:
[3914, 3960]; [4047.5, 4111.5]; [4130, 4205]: 0.02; 14.5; 16.4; 18.2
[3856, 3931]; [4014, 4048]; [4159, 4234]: -0.19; 14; 19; 18.5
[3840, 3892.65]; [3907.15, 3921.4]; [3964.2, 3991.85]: -0.18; 13.4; 15.9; 13.5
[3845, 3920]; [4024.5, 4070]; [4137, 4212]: -0.10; 14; 18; 18.4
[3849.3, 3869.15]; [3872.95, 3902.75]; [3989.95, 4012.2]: 0.13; 13.8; 13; 18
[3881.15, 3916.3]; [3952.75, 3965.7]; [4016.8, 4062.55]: 0.15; 13.8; 13.7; 18.4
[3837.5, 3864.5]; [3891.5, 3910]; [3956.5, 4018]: 0.01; 13.2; 13.9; 15.5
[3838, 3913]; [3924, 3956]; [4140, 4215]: 0.04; 13.6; 14.1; 18.4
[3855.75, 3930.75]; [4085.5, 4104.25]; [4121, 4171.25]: 0.11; 14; 15.4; 17.9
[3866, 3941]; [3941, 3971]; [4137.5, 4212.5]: 0.09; 13.7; 13.5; 18.4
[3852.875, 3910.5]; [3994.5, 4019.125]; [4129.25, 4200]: -0.18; 13.6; 18.4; 18.2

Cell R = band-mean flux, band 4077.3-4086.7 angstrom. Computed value 18.3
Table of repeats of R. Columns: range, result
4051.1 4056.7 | 17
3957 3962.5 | 14.3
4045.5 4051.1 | 18.5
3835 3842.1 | 9.66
